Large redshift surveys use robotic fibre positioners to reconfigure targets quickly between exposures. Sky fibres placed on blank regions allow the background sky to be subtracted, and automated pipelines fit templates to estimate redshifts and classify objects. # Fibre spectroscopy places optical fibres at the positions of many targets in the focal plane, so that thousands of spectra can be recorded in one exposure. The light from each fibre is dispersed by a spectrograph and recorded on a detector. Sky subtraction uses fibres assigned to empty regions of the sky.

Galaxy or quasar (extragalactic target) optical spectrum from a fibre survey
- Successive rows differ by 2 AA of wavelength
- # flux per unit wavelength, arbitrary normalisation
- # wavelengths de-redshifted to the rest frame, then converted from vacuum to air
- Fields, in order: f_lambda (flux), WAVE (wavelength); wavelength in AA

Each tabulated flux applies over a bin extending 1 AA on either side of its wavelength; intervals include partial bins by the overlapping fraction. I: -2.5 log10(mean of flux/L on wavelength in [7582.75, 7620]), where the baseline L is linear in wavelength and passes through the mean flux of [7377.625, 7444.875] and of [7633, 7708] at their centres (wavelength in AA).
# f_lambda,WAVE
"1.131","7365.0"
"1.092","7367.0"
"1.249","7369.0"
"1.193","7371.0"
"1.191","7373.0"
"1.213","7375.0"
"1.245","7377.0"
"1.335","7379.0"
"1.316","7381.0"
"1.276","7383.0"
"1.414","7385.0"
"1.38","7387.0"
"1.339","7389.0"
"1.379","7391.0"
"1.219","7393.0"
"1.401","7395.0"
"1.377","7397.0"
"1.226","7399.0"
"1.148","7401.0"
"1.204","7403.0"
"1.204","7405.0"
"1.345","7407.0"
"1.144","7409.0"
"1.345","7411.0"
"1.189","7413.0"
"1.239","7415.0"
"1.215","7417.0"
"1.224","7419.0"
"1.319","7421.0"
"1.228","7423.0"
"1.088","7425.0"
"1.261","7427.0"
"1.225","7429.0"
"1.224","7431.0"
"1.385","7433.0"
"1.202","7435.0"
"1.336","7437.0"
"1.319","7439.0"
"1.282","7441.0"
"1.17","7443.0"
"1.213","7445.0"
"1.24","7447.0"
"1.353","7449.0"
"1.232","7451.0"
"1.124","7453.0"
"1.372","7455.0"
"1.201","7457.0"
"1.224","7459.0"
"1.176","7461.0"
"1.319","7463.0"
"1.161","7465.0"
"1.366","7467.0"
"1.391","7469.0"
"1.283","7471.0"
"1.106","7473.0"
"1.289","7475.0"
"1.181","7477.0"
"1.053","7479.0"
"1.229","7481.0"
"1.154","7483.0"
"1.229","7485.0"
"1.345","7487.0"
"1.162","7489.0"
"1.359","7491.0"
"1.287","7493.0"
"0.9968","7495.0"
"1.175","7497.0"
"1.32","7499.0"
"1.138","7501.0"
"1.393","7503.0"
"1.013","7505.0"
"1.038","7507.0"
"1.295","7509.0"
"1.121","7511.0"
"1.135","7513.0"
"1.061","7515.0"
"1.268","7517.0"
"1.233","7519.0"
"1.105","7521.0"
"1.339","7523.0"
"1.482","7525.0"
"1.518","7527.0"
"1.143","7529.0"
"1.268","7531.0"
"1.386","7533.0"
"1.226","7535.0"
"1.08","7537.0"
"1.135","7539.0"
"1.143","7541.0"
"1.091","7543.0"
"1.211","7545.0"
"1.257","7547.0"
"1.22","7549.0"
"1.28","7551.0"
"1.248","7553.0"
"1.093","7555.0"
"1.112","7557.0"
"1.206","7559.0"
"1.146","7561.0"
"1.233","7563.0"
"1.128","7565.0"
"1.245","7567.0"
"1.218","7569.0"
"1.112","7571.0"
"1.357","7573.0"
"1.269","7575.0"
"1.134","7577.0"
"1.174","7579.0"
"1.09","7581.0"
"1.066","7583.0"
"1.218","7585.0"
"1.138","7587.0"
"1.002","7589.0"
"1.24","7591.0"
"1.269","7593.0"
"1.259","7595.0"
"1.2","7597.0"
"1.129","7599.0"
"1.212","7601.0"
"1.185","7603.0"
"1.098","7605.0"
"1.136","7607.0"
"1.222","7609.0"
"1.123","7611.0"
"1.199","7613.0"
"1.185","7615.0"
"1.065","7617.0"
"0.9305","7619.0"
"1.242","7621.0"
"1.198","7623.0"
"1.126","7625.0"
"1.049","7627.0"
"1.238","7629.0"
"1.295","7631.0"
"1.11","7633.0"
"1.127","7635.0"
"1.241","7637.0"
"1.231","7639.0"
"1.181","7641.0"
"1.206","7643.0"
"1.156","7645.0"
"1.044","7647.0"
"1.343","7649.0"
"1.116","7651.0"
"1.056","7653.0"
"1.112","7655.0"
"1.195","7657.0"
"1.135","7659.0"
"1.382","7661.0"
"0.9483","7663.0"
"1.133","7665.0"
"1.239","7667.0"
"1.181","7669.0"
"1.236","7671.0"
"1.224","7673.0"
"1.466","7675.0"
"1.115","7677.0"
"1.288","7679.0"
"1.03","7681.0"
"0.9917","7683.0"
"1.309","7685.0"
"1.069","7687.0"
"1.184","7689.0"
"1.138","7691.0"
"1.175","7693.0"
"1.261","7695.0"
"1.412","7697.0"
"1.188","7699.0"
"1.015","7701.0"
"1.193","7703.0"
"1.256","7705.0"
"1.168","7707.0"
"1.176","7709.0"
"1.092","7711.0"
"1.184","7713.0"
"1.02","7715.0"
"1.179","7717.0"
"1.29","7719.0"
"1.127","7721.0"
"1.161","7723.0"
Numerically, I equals 0.05 mag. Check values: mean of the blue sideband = 1.27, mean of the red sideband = 1.18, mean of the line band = 1.15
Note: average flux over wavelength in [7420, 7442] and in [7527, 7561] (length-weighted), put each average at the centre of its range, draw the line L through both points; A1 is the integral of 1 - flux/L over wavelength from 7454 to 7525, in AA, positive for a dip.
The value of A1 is 0.7 AA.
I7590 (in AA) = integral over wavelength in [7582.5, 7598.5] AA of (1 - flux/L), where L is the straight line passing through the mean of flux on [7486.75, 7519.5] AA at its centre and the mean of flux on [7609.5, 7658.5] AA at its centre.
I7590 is -0.1 AA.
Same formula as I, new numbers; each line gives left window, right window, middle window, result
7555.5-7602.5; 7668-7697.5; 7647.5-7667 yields 0.03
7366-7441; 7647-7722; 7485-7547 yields 0.01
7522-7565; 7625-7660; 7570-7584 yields 0.03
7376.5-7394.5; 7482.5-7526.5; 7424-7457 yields 0.02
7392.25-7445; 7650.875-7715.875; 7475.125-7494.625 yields 0.01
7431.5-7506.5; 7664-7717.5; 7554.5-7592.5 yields 0.04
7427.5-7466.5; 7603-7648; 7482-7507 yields 0.02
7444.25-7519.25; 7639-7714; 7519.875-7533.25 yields -0.09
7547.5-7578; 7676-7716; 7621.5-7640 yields 0.00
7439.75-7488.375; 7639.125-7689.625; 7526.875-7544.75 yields 0.01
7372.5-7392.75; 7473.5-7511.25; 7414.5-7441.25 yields 0.01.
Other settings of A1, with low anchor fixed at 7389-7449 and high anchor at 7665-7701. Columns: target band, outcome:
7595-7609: 0.5 AA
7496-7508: 0.6 AA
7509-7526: 0.2 AA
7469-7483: 0.5 AA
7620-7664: 1.4 AA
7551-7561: 0.4 AA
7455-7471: -0.3 AA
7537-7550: 0.6 AA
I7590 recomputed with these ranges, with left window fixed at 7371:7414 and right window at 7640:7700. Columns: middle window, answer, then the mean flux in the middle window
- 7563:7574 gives 0.0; 1.21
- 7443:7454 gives 0.3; 1.23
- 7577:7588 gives 0.7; 1.14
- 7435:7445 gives 0.0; 1.26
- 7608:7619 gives 0.6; 1.14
